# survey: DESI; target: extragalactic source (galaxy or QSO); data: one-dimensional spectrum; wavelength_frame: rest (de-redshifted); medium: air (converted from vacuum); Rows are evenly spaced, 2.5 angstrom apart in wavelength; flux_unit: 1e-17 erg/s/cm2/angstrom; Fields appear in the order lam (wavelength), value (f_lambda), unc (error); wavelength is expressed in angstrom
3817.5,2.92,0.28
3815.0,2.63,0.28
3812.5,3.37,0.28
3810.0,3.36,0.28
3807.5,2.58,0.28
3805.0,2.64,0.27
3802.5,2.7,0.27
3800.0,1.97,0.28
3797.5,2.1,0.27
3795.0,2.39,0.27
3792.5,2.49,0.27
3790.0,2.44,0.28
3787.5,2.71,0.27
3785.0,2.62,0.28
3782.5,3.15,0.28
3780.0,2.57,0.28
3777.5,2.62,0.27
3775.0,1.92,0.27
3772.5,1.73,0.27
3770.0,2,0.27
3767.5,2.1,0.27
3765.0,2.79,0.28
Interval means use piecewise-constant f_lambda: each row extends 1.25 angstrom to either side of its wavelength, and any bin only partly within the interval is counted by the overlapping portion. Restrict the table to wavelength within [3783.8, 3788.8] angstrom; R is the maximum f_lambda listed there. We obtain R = 2.71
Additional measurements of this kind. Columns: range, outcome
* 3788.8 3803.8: 2.7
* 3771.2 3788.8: 3.15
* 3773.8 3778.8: 2.62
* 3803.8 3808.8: 2.64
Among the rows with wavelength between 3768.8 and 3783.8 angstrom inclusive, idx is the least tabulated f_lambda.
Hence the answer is 1.73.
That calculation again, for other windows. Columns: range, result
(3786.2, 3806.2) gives 1.97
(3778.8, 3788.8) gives 2.57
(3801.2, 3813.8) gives 2.58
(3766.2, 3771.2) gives 2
